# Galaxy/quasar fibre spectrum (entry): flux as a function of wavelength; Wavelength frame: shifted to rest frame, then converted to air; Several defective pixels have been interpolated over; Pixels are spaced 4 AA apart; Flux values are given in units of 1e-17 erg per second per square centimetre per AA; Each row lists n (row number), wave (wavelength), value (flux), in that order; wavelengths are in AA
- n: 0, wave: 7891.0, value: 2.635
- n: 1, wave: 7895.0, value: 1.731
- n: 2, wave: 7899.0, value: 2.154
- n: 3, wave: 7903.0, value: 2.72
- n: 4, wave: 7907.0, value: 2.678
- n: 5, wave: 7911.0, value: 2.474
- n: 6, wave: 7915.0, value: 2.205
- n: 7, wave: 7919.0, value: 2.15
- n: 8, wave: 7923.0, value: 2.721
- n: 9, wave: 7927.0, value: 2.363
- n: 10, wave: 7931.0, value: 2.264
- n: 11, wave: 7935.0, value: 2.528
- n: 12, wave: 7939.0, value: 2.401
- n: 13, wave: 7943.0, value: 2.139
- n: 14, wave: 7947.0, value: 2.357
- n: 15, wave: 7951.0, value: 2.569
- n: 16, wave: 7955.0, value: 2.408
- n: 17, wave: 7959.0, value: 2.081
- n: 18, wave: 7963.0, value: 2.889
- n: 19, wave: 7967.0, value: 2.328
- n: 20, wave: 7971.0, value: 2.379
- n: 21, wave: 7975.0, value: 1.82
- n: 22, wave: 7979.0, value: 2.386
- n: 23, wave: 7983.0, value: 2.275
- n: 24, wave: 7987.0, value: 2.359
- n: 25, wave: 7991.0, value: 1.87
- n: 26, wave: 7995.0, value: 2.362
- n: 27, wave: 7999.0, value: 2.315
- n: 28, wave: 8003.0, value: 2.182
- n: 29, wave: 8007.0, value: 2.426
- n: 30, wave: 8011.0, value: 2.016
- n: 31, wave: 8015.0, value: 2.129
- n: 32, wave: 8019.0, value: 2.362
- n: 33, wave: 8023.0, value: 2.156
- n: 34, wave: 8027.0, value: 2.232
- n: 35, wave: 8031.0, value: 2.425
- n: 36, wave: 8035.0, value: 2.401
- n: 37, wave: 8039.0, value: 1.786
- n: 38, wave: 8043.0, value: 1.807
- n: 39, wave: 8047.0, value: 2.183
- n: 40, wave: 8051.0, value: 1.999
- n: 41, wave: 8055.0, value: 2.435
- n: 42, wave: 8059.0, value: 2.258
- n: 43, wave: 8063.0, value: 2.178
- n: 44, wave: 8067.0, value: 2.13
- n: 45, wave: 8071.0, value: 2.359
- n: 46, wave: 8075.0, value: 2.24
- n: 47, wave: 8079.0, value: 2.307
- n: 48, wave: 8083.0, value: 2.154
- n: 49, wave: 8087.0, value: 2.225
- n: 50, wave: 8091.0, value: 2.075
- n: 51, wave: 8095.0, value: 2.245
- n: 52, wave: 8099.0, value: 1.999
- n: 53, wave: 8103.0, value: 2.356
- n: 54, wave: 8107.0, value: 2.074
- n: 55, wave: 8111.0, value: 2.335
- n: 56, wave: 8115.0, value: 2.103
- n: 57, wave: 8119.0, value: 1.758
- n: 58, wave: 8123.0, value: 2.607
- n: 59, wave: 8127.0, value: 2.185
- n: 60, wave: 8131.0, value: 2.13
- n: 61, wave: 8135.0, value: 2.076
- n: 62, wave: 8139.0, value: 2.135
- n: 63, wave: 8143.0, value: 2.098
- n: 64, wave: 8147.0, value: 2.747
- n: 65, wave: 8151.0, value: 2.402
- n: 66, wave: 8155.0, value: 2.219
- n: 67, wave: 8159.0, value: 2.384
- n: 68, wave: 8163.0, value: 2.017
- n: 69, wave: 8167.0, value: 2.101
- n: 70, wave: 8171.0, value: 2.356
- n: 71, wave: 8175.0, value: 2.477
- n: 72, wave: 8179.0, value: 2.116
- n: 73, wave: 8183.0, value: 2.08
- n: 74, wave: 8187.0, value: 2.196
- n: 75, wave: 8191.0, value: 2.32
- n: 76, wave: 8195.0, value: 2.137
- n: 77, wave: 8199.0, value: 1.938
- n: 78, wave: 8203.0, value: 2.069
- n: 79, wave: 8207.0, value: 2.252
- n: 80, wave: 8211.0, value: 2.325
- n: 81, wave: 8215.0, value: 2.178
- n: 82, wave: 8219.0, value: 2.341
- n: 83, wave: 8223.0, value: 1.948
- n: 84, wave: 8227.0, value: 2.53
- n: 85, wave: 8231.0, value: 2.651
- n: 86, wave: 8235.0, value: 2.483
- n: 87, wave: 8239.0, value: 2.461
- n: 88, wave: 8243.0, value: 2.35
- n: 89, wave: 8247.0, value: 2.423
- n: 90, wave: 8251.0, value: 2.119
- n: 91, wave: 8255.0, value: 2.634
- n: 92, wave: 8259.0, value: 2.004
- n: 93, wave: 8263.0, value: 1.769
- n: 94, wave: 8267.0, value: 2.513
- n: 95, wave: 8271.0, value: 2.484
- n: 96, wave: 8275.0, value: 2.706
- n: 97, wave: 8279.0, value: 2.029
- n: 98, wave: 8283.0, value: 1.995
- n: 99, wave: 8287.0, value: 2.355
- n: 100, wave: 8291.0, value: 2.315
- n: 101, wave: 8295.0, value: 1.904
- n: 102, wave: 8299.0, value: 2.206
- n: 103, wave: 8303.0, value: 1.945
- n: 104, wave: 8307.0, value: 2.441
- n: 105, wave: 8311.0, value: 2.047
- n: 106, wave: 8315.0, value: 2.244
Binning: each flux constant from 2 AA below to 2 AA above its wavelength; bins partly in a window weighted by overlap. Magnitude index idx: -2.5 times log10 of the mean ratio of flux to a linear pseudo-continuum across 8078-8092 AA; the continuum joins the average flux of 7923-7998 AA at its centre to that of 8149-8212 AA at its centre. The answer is 0.04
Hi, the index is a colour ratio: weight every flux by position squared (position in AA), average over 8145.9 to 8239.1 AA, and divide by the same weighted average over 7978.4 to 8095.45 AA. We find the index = 1.1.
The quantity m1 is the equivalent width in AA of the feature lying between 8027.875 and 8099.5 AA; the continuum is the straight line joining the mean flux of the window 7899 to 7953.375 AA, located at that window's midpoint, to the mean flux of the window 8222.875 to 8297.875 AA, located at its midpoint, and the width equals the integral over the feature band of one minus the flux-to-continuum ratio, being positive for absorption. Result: 5.72 AA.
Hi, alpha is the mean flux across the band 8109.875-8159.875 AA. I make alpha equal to 2.24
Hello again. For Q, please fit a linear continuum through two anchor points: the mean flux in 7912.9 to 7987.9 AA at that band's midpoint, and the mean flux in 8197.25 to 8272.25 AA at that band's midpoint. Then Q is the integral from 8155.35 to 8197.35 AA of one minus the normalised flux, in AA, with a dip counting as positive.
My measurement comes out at 1.5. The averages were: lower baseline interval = 2.35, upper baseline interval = 2.29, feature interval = 2.22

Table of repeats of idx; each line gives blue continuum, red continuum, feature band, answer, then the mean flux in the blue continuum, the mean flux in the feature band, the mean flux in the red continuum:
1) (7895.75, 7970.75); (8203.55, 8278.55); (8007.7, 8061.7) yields 0.097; 2.4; 2.17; 2.33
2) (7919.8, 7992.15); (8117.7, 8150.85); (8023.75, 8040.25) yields 0.035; 2.34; 2.23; 2.24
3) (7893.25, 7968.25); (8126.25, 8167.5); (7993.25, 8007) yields 0.013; 2.38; 2.31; 2.23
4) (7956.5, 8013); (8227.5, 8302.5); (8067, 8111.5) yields 0.034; 2.26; 2.21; 2.3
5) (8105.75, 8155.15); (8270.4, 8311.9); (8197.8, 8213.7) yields 0.031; 2.22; 2.16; 2.22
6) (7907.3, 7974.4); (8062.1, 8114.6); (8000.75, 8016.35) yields 0.053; 2.39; 2.19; 2.2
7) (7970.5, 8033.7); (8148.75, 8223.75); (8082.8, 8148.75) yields 0.012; 2.23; 2.19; 2.21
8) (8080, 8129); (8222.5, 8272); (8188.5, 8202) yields 0.076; 2.18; 2.13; 2.34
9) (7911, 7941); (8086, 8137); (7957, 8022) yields 0.023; 2.38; 2.26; 2.17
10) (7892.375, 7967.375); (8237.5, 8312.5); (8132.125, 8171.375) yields 0.023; 2.38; 2.25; 2.25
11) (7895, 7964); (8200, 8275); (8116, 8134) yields 0.087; 2.39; 2.16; 2.31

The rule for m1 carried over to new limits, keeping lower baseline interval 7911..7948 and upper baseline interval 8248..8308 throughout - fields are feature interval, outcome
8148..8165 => -0.1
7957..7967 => -0.5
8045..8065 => 0.8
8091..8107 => 0.9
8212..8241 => -1.6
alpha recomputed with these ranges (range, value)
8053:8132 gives 2.21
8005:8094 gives 2.2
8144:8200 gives 2.25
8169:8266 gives 2.26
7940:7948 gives 2.25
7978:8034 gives 2.25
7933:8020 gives 2.3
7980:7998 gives 2.23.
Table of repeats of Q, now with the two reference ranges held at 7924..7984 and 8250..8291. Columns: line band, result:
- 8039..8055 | 2.1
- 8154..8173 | 0.7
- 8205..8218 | 0.1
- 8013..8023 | 0.5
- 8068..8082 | 0.2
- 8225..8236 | -1.4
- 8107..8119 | 1.0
